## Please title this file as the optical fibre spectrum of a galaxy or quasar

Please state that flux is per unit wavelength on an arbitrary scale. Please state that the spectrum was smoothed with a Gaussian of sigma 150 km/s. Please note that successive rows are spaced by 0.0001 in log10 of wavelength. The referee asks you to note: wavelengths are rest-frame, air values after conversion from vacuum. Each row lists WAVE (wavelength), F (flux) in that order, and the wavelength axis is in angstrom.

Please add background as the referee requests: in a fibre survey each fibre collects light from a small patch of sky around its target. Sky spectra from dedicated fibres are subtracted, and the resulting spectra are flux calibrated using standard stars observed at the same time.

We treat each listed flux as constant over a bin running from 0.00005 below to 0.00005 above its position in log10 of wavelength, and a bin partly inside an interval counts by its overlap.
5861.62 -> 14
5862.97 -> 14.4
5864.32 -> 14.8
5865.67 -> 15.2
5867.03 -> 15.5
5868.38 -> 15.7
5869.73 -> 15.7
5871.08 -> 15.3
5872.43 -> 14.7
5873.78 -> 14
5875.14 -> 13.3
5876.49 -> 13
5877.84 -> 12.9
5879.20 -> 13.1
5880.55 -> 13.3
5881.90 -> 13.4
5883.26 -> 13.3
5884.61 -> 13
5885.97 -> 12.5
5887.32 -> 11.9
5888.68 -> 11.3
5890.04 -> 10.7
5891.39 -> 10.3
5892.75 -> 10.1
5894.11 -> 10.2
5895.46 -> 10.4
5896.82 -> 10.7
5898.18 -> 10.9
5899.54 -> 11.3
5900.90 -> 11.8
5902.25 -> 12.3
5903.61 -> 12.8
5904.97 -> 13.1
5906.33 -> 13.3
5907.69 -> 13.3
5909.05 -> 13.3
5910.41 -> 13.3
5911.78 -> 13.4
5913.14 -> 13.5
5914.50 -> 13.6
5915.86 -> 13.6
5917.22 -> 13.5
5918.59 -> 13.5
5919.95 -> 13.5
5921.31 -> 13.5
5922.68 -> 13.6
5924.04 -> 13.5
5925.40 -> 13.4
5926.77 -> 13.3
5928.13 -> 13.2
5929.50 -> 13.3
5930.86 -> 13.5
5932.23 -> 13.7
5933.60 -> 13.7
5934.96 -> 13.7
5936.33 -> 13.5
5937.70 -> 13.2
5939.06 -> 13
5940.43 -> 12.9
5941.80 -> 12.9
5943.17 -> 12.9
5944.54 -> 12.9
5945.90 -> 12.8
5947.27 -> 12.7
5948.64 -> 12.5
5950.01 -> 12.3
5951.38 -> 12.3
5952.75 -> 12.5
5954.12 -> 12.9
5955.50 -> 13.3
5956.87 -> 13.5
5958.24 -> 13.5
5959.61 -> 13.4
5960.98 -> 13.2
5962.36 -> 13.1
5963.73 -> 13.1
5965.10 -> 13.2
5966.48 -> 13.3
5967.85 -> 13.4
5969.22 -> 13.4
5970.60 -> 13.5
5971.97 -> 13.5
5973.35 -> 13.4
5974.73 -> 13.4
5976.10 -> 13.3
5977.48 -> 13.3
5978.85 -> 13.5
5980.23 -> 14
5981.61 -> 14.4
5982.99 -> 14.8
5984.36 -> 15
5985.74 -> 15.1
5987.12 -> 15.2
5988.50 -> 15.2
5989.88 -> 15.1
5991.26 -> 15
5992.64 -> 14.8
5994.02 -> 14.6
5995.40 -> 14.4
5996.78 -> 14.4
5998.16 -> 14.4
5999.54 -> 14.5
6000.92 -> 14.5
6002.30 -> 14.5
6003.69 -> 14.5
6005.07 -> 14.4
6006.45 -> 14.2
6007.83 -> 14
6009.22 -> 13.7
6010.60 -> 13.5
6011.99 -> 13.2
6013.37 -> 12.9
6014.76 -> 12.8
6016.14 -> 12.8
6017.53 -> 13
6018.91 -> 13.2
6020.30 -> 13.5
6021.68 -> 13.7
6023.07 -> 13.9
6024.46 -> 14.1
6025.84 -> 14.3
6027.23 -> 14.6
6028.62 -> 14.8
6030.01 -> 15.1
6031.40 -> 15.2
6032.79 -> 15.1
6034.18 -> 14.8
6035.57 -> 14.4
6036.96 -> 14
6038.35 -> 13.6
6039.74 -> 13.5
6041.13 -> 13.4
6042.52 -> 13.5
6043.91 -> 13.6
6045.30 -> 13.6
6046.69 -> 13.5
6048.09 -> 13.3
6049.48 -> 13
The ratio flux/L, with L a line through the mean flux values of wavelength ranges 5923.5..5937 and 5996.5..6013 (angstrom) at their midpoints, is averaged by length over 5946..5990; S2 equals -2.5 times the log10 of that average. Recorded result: 0.02 mag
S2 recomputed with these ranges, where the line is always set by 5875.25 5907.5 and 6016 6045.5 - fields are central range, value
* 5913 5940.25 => -0.08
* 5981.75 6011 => -0.08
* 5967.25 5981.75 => -0.02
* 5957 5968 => -0.02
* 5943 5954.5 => 0.02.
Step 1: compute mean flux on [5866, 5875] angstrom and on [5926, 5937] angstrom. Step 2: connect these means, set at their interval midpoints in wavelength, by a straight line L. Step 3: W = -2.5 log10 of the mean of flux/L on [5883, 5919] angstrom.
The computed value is 0.164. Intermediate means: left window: 15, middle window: 12.2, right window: 13.5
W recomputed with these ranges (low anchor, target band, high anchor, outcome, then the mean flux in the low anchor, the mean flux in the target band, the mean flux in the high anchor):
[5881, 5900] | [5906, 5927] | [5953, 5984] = -0.11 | 11.4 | 13.4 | 13.5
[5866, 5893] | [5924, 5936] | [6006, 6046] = 0.00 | 13.2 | 13.5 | 13.9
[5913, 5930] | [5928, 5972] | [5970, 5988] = 0.05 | 13.5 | 13.1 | 14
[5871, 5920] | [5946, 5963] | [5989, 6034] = 0.04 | 12.6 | 12.9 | 14.2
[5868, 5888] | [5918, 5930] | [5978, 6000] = 0.05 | 13.6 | 13.4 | 14.6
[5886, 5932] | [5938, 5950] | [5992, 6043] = 0.02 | 12.5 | 12.8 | 14.1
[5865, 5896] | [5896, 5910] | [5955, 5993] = 0.08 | 13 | 12.3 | 13.9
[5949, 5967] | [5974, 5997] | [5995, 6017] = -0.07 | 13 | 14.4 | 13.9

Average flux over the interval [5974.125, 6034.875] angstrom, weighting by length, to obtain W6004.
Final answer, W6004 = 14.2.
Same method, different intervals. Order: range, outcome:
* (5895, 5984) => 13.1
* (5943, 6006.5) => 13.8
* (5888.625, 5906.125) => 11.3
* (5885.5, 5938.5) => 12.7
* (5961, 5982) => 13.4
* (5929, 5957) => 13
